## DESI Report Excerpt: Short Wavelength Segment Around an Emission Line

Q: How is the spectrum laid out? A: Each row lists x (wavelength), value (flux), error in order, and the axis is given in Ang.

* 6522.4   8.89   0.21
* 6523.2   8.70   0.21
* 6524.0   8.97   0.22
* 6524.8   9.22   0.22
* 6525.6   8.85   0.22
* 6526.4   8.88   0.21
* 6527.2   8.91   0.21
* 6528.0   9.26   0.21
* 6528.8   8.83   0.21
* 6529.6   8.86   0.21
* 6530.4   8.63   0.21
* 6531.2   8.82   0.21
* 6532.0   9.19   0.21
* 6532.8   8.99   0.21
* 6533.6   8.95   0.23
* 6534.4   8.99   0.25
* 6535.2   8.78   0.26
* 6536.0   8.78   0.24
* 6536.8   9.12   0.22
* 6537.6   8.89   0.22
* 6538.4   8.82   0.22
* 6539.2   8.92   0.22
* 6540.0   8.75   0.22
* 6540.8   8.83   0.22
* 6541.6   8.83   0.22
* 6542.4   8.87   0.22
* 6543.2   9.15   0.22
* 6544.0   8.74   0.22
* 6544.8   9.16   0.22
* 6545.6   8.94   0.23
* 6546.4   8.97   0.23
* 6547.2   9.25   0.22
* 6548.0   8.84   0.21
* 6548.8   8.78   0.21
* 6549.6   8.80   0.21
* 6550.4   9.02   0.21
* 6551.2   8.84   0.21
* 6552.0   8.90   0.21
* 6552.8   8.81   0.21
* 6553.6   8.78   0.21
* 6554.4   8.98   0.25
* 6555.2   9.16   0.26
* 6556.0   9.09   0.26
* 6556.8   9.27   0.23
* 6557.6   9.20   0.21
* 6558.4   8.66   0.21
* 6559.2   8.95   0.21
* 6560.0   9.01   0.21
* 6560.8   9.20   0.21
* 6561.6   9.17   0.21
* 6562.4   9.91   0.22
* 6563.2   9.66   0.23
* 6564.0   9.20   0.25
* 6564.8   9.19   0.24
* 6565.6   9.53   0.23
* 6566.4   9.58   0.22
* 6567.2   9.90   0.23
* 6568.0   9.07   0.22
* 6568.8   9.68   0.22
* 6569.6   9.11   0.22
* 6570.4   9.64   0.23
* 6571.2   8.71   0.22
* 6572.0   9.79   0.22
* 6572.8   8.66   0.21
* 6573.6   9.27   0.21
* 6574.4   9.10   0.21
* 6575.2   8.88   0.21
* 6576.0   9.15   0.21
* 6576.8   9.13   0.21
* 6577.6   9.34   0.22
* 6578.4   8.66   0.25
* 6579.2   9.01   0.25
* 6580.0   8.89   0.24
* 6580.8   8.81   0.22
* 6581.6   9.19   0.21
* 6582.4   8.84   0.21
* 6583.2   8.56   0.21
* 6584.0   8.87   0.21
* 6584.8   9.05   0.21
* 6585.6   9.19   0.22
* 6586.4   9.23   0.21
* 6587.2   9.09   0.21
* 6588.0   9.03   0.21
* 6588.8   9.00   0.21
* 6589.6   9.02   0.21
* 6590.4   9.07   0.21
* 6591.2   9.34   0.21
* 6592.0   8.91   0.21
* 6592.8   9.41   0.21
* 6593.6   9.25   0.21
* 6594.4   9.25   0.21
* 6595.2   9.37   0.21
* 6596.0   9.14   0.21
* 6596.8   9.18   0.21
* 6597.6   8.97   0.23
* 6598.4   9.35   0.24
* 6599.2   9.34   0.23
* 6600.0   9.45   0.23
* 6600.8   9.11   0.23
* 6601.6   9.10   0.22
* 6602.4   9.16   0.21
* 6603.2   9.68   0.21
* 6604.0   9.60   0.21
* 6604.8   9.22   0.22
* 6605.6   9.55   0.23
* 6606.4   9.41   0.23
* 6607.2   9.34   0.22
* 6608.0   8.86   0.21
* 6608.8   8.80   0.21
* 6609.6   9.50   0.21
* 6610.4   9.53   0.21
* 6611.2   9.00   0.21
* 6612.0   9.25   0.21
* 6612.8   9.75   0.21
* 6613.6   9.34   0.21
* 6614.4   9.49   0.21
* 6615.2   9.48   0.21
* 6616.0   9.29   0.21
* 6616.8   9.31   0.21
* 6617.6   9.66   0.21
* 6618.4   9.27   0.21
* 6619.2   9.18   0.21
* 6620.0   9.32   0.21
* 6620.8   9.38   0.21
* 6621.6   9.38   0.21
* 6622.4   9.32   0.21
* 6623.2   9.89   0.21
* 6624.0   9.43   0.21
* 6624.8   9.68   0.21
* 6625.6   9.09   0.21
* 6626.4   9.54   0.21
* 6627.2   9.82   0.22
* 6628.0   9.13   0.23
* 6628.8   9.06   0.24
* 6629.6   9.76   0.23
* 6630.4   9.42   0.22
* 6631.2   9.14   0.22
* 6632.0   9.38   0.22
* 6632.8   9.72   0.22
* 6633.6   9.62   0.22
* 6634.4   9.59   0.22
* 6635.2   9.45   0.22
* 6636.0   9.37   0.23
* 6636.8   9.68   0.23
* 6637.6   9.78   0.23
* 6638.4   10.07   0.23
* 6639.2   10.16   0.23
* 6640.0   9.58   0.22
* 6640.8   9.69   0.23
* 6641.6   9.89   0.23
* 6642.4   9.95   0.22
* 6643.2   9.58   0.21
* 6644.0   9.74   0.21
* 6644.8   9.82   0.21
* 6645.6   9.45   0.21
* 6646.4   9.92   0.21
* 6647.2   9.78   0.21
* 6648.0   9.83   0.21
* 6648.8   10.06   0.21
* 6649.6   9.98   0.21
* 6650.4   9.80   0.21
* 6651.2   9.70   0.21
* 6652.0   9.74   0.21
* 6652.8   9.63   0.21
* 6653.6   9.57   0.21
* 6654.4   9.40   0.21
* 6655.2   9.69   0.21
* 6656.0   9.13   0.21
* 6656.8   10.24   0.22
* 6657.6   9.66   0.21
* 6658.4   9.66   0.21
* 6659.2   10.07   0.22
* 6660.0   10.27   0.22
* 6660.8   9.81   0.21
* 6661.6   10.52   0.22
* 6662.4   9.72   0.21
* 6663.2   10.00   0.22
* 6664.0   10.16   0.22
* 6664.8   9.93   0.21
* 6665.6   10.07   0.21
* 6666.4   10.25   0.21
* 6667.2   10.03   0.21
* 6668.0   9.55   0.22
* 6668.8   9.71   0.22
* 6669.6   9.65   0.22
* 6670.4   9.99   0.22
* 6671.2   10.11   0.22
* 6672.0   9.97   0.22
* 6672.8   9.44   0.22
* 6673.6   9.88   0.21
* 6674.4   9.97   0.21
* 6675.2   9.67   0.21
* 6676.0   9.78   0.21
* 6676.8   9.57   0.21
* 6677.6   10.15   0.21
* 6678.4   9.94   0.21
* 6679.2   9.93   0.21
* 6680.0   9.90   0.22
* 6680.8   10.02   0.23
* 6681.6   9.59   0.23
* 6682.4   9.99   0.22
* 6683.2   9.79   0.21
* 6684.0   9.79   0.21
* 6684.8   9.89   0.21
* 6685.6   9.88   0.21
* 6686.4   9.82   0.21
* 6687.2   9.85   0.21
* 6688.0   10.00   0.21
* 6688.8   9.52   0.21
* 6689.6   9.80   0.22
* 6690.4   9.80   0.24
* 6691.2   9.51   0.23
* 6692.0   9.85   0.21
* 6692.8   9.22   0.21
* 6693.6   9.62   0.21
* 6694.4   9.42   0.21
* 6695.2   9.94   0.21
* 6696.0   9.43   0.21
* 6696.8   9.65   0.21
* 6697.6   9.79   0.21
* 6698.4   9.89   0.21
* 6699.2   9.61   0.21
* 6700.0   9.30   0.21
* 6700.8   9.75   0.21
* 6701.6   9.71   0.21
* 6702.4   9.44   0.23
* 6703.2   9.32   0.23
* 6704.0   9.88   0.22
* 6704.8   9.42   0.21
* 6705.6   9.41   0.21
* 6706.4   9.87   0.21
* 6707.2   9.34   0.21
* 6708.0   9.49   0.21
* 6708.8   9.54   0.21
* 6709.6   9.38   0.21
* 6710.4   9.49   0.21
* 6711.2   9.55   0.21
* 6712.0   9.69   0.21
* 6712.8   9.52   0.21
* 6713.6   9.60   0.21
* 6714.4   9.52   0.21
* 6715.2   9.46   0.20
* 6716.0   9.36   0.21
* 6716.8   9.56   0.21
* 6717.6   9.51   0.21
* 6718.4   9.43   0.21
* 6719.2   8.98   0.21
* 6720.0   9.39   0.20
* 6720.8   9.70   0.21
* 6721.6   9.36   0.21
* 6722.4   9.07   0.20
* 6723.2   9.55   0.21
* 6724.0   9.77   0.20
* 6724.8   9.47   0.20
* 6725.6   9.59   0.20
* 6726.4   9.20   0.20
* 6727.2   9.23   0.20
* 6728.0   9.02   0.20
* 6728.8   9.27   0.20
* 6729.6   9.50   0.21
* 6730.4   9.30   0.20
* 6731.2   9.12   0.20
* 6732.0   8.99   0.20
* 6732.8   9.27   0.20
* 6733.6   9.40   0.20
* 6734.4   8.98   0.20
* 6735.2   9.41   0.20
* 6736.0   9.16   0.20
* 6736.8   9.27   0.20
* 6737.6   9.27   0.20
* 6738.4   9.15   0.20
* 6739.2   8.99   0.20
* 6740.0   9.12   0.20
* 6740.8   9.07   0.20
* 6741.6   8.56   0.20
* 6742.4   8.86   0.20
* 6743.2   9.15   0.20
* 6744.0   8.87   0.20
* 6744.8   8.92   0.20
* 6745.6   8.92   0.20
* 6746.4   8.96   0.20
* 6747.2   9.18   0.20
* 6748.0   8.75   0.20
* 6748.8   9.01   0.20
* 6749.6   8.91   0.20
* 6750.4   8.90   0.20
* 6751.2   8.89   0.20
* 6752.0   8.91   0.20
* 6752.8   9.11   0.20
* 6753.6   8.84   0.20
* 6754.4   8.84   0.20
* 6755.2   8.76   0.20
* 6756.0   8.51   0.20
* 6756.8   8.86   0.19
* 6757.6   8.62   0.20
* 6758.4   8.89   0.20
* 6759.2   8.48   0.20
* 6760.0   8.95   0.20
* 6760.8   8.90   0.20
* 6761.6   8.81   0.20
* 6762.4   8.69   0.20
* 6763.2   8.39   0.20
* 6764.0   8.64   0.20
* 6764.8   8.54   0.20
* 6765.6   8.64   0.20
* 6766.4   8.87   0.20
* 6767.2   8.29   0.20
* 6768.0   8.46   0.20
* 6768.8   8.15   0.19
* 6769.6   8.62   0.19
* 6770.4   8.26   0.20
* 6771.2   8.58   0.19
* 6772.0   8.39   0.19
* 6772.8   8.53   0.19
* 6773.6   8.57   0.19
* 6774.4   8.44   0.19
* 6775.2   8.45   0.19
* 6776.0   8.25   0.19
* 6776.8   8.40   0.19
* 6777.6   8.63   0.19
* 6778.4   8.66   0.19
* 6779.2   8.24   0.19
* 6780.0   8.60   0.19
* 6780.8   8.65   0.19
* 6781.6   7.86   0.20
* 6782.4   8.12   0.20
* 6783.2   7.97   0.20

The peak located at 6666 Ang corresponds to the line C III]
